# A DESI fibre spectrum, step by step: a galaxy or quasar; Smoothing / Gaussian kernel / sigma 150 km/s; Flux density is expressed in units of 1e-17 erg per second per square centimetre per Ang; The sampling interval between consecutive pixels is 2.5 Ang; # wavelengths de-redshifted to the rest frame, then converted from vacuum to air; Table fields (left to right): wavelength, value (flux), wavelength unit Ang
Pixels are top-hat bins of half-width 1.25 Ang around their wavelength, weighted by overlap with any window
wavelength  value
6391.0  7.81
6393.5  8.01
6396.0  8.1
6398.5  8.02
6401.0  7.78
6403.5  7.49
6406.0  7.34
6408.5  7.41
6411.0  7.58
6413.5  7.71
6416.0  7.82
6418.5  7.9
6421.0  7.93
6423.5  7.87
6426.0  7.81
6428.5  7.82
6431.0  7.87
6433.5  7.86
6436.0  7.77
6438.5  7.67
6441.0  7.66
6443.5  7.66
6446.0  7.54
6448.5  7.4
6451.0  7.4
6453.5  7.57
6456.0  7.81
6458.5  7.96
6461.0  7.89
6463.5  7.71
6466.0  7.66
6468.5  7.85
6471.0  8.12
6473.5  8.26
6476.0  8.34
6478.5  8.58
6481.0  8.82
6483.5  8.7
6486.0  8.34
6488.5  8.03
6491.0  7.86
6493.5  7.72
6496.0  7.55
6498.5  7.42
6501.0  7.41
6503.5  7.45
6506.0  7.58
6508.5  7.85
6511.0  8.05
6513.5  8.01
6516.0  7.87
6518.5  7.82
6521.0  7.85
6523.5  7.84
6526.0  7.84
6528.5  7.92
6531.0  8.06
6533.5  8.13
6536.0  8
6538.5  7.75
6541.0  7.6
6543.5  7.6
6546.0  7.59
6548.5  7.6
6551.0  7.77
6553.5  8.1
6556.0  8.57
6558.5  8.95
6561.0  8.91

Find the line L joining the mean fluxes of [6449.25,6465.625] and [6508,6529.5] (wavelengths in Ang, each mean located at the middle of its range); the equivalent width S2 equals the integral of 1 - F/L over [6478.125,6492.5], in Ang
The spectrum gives -1.1 Ang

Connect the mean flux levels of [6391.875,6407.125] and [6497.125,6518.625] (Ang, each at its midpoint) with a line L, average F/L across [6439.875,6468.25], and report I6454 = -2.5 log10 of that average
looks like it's 0.01 mag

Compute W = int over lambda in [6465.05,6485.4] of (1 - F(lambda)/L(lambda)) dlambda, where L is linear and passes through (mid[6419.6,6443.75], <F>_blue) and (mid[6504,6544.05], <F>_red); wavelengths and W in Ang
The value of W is -1.2 Ang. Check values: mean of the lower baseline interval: 7.8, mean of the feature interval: 8.3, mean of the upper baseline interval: 7.86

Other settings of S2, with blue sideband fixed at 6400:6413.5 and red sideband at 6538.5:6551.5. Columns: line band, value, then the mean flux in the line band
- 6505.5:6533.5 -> -1.0 Ang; 7.9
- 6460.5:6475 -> -0.7 Ang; 7.92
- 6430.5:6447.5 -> -0.3 Ang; 7.71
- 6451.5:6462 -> -0.3 Ang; 7.78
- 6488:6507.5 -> 0.0 Ang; 7.61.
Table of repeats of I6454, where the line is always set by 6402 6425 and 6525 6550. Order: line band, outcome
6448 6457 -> 0.024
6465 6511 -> -0.031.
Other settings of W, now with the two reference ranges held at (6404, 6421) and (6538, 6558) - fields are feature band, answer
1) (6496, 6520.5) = 0.3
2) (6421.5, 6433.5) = -0.3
